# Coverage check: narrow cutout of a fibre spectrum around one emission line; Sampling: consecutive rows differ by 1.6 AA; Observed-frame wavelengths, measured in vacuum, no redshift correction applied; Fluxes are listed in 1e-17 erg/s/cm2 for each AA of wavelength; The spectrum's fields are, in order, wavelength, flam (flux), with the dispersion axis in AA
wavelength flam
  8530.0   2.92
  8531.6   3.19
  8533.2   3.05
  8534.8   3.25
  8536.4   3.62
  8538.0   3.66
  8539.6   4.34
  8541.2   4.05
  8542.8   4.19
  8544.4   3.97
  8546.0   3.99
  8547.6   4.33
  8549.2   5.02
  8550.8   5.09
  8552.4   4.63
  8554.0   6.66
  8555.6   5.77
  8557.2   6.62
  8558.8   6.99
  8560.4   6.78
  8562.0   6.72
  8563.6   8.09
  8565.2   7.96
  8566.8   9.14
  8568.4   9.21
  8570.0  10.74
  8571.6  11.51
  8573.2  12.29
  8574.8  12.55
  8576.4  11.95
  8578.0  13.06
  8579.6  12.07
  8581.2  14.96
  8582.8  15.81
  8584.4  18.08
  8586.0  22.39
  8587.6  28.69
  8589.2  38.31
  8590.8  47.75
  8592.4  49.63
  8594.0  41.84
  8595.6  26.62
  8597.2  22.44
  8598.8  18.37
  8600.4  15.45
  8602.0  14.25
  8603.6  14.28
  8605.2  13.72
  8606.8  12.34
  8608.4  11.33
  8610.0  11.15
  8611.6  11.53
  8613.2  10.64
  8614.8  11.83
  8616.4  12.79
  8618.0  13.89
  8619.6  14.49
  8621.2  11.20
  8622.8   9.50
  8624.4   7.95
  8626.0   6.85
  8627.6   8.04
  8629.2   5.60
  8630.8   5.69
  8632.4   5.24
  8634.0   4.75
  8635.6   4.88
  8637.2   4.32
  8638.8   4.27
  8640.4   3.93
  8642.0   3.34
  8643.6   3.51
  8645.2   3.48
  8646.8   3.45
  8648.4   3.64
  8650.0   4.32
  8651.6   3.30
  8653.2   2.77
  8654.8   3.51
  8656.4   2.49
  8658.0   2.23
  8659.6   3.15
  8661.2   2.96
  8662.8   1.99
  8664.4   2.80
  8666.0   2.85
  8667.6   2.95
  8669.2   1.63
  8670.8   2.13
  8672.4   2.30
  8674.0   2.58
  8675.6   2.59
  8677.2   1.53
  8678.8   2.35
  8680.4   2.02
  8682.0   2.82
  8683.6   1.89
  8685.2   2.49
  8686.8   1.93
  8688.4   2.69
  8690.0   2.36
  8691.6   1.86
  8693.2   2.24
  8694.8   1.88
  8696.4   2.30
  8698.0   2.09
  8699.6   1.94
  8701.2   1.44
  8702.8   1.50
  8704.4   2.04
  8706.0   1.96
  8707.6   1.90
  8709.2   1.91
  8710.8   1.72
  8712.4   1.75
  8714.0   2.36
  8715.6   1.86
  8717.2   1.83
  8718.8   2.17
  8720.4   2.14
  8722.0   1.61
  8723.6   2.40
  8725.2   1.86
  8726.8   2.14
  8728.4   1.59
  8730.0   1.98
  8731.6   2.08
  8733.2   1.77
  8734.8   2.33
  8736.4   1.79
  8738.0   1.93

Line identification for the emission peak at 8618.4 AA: [N II] 6583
